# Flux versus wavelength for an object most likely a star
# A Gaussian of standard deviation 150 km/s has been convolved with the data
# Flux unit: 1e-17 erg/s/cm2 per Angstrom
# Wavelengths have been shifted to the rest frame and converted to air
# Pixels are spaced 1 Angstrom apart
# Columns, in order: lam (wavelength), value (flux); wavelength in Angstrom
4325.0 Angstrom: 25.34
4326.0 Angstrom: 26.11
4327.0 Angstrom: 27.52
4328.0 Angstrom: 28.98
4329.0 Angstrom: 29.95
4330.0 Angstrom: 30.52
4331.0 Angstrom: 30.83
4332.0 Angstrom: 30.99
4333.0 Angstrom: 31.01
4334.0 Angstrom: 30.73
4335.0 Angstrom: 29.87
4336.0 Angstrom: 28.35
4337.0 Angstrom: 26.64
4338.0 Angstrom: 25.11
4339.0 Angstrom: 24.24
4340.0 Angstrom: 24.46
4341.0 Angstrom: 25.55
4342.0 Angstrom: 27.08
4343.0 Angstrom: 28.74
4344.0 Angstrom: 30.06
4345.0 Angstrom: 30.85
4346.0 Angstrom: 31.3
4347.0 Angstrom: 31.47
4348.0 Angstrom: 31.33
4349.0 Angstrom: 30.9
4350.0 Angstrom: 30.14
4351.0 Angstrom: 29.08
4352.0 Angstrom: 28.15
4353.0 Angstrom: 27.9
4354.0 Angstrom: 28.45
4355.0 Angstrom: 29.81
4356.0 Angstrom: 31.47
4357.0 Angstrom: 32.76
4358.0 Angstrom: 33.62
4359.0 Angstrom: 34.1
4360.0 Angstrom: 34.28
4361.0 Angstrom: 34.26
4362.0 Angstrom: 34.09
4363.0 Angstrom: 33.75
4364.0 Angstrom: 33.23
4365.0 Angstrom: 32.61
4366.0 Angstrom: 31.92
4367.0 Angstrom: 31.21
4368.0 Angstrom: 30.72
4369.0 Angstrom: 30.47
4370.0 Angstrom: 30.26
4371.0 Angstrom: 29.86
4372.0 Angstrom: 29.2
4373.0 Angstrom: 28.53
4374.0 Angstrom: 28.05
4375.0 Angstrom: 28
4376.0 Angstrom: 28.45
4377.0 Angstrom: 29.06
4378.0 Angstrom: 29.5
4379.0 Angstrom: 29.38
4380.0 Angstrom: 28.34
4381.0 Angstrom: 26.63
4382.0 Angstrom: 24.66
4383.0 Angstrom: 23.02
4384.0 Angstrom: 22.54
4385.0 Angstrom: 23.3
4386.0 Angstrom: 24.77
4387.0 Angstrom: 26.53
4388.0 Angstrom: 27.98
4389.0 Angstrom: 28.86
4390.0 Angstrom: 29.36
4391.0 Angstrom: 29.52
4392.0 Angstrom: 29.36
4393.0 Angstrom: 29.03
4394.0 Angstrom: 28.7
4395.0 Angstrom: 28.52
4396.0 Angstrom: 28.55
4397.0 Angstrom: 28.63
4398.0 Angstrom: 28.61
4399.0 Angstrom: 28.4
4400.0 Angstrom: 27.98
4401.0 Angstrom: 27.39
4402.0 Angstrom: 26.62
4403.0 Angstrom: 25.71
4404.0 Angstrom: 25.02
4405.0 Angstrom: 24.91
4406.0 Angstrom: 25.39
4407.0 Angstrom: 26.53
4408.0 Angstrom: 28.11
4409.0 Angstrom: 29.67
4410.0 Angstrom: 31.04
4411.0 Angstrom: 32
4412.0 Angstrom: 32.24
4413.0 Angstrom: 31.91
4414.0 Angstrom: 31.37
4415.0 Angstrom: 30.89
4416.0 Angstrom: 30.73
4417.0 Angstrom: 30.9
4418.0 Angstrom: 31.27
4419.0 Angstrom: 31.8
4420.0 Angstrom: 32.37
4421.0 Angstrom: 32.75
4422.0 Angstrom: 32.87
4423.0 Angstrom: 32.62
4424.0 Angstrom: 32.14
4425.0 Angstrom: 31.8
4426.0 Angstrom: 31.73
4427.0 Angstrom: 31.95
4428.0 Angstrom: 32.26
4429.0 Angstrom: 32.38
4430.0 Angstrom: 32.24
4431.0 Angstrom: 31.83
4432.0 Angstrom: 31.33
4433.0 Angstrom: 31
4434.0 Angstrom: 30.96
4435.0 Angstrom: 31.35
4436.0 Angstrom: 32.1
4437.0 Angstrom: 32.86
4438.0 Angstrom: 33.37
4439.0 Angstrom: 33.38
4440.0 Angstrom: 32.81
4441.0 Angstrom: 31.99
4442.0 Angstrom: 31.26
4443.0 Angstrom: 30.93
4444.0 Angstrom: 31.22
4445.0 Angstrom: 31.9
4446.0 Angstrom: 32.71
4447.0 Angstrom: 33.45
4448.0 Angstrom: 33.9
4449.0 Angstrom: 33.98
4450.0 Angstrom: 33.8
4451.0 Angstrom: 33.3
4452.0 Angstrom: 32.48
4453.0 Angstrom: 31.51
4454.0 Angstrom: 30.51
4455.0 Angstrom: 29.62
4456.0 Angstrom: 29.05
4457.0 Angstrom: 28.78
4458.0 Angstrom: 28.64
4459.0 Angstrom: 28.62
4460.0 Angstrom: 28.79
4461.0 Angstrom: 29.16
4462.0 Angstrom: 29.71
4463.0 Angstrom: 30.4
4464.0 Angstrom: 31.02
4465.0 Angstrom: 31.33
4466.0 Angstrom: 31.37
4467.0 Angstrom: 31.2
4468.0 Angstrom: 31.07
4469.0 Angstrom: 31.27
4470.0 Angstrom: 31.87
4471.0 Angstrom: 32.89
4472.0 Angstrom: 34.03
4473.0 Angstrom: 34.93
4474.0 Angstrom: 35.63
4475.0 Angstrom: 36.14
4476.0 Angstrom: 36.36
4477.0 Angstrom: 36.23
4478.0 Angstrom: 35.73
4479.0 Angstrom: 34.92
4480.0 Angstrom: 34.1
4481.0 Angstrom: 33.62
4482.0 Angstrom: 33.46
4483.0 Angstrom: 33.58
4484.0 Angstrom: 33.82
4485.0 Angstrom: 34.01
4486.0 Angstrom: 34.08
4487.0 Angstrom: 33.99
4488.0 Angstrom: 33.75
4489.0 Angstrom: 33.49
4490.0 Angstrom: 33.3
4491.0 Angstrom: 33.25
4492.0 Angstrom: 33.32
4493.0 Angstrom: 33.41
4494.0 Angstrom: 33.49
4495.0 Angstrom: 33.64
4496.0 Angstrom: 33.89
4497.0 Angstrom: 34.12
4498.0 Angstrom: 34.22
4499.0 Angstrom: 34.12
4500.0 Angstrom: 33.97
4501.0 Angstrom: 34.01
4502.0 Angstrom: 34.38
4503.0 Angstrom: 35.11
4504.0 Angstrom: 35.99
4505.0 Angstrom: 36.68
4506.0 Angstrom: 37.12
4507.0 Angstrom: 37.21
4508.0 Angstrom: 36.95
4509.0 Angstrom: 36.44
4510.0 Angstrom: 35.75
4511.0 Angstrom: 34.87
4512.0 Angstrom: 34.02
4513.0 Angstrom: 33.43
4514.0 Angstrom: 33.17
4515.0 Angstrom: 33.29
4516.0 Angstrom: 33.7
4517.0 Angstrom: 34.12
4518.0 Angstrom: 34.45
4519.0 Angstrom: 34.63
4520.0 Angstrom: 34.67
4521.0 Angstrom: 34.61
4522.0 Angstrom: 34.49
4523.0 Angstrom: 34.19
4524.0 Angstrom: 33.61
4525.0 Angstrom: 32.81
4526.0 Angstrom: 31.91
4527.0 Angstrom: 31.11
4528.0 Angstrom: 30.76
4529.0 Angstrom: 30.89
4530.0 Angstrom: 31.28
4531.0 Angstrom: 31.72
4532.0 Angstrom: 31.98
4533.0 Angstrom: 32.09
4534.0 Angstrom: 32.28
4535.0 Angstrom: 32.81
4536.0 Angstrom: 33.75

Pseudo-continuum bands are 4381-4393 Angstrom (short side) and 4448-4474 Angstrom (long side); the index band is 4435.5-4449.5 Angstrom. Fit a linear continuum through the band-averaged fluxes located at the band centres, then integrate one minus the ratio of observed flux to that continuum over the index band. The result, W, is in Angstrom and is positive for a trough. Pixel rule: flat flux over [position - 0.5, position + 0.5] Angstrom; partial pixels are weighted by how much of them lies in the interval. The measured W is -1.1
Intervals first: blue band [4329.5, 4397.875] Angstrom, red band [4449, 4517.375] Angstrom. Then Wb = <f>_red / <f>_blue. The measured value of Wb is 1.1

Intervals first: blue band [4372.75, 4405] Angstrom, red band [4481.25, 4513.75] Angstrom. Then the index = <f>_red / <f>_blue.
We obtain 1.26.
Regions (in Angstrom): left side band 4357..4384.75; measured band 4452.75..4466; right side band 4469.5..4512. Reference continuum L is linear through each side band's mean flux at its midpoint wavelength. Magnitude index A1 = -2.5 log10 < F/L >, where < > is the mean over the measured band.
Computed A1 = 0.12 mag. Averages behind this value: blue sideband 30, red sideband 34.6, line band 29.8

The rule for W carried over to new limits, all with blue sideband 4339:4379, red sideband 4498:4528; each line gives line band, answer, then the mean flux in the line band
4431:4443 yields 0.2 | 32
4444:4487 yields 0.9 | 32.5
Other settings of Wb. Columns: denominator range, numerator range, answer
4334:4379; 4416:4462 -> 1.06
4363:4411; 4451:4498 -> 1.15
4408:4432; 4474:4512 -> 1.09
